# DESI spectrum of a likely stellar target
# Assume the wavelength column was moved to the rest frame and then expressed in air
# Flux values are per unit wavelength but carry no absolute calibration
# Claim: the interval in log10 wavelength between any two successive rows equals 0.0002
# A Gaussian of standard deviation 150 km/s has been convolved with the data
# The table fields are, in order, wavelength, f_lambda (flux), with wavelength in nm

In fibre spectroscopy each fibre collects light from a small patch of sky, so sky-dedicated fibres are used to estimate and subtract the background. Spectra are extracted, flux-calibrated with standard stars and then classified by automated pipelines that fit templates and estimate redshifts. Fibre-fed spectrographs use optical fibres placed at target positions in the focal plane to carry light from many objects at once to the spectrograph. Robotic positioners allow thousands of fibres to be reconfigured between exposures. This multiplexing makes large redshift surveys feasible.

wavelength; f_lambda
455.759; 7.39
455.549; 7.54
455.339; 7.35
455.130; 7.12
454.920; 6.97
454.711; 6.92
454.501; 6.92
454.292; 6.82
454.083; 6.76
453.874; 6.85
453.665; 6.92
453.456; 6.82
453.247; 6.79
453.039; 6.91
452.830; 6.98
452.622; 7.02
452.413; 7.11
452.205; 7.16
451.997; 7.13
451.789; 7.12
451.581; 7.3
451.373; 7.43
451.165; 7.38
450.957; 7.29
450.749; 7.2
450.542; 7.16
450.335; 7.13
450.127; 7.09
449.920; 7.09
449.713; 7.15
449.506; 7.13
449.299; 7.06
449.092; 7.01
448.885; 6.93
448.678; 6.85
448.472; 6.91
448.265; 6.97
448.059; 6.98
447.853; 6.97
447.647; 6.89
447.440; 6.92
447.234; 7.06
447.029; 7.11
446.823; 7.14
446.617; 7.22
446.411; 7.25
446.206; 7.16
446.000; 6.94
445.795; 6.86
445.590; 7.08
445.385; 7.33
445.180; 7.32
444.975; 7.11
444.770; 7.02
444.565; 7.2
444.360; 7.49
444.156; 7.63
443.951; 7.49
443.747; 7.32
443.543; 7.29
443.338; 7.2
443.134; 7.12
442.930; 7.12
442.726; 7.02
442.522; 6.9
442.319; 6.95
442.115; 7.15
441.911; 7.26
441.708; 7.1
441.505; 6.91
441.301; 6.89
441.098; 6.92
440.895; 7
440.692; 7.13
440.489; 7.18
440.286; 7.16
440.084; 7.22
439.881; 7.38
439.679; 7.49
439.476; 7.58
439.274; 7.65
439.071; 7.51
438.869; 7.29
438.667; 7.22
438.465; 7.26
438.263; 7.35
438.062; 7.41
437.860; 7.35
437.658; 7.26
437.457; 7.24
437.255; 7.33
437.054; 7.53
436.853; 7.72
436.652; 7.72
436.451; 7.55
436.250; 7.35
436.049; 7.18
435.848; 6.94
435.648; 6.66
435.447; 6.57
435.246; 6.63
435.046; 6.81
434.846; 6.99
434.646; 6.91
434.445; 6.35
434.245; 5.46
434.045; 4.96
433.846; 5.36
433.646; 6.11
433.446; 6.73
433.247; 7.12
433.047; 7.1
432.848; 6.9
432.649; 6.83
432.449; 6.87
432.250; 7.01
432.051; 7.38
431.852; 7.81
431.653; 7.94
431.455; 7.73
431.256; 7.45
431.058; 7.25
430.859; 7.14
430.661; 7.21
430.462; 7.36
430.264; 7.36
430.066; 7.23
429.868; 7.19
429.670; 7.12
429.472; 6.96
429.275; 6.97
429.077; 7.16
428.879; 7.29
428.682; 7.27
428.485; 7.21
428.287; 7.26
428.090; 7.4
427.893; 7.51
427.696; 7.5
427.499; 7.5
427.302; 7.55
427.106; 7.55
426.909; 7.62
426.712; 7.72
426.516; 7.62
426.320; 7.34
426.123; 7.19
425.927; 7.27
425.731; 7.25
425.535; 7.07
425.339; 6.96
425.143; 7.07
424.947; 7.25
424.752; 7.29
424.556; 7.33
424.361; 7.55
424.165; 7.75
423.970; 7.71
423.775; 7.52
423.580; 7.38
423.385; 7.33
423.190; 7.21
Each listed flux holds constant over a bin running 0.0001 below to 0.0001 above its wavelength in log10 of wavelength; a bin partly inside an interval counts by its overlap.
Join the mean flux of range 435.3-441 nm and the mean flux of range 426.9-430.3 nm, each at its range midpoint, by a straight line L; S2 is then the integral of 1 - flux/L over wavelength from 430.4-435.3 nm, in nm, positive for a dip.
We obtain 0.30 nm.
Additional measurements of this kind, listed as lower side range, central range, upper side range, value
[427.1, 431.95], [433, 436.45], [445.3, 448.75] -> 0.331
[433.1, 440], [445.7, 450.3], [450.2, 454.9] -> 0.002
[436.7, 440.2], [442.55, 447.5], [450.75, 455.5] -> 0.046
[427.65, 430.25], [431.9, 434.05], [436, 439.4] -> 0.187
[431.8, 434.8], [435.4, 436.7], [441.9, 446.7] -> -0.079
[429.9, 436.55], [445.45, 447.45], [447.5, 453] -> -0.010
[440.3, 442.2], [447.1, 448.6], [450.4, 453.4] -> 0.032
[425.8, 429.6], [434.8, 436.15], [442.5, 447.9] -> 0.084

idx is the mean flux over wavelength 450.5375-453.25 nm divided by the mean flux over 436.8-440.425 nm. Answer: 0.97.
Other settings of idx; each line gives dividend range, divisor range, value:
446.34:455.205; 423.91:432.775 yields 0.96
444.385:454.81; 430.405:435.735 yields 1.03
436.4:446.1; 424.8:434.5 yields 1.02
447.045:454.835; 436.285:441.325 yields 0.96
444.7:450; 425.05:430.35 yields 0.97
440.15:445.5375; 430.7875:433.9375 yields 1.02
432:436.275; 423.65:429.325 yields 0.90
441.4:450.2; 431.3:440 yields 1.01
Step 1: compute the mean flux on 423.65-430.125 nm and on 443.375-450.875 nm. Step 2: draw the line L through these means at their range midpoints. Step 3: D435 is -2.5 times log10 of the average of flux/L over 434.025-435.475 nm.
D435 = 0.137 mag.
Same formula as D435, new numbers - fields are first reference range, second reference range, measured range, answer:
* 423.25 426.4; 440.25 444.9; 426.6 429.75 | -0.01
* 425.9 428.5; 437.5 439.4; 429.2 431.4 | 0.03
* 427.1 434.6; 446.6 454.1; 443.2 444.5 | -0.05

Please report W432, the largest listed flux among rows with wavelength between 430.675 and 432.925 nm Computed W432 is 7.94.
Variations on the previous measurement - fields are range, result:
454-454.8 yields 6.92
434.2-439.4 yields 7.72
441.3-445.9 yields 7.63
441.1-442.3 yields 7.26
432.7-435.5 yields 7.12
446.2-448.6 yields 7.25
